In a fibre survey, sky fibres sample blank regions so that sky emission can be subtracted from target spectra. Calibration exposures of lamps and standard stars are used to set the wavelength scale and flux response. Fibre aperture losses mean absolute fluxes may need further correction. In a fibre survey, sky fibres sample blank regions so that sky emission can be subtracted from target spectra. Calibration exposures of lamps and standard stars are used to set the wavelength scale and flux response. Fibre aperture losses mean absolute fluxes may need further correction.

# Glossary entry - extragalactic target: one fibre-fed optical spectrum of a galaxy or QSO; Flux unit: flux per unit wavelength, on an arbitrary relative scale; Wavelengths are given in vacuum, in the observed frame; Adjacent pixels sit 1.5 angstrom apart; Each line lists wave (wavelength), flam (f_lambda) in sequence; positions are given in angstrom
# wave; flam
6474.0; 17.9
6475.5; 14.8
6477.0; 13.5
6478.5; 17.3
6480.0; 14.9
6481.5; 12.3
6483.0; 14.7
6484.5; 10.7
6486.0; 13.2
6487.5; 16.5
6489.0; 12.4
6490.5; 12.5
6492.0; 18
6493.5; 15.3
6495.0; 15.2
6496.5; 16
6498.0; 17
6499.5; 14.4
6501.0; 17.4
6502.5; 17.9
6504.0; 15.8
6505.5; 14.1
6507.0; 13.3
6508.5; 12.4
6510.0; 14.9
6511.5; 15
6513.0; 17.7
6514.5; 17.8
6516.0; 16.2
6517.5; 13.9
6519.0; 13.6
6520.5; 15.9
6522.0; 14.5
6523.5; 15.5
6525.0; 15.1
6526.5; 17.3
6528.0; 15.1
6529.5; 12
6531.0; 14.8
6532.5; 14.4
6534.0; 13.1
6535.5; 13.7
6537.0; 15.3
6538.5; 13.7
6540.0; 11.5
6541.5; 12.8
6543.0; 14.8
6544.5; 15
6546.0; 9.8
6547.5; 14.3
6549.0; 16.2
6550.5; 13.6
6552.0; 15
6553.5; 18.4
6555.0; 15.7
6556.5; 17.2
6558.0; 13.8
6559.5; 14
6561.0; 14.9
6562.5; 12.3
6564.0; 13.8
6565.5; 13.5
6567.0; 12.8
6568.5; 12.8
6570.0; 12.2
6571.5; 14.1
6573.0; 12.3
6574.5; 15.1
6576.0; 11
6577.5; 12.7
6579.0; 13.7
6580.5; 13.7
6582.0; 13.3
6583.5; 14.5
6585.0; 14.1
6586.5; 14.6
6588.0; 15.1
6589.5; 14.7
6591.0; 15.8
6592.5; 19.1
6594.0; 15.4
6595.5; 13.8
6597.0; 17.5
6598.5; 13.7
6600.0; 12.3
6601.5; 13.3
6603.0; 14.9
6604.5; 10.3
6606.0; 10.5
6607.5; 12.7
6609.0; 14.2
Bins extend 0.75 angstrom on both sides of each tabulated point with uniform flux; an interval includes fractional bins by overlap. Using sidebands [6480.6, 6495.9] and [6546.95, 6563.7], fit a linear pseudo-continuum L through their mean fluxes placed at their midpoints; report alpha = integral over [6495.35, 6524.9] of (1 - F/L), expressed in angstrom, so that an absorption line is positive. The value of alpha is -2.1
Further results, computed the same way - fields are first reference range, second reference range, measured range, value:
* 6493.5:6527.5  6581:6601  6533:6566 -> 2.1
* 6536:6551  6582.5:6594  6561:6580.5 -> 2.1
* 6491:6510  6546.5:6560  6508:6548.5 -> 2.4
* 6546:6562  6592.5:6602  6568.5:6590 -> 1.8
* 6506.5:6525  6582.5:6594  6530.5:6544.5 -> 1.2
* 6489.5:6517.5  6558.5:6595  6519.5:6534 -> 0.2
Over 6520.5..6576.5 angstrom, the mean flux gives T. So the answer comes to 14.1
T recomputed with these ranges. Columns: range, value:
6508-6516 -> 15.7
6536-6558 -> 14.5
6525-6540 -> 14.3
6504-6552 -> 14.5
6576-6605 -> 14.3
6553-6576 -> 14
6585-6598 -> 15.6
